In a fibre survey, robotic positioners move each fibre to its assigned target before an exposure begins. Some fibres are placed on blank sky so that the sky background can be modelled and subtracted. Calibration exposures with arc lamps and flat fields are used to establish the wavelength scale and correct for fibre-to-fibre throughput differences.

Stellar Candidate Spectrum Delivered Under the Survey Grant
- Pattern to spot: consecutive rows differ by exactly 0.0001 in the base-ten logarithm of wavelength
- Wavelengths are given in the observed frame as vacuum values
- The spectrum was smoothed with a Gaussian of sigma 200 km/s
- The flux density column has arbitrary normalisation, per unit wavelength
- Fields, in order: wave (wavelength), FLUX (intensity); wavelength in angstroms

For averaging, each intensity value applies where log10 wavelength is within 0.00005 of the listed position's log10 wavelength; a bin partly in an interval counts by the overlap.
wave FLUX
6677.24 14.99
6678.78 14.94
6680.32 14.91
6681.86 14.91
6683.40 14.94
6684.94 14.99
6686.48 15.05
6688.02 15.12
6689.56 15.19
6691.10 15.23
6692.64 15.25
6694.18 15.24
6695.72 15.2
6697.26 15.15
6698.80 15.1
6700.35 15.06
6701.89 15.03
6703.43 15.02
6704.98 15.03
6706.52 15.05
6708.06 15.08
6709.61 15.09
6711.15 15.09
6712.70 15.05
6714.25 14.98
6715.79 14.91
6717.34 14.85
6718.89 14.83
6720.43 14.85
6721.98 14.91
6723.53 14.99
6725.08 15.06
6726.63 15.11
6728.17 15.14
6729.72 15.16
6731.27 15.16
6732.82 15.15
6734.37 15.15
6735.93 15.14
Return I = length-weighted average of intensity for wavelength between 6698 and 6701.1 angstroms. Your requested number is 15.1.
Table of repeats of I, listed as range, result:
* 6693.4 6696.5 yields 15.2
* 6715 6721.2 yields 14.9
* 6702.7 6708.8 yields 15.1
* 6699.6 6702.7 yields 15.1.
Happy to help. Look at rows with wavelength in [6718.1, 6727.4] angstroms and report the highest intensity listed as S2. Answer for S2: 15.11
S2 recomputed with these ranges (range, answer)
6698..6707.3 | 15.1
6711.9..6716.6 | 15.05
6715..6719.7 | 14.91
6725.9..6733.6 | 15.16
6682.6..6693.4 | 15.25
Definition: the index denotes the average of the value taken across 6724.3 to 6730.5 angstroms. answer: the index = 15.1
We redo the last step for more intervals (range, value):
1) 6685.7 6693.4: 15.2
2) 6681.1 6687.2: 15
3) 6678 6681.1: 14.9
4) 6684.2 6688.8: 15.1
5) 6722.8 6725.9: 15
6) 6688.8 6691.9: 15.2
